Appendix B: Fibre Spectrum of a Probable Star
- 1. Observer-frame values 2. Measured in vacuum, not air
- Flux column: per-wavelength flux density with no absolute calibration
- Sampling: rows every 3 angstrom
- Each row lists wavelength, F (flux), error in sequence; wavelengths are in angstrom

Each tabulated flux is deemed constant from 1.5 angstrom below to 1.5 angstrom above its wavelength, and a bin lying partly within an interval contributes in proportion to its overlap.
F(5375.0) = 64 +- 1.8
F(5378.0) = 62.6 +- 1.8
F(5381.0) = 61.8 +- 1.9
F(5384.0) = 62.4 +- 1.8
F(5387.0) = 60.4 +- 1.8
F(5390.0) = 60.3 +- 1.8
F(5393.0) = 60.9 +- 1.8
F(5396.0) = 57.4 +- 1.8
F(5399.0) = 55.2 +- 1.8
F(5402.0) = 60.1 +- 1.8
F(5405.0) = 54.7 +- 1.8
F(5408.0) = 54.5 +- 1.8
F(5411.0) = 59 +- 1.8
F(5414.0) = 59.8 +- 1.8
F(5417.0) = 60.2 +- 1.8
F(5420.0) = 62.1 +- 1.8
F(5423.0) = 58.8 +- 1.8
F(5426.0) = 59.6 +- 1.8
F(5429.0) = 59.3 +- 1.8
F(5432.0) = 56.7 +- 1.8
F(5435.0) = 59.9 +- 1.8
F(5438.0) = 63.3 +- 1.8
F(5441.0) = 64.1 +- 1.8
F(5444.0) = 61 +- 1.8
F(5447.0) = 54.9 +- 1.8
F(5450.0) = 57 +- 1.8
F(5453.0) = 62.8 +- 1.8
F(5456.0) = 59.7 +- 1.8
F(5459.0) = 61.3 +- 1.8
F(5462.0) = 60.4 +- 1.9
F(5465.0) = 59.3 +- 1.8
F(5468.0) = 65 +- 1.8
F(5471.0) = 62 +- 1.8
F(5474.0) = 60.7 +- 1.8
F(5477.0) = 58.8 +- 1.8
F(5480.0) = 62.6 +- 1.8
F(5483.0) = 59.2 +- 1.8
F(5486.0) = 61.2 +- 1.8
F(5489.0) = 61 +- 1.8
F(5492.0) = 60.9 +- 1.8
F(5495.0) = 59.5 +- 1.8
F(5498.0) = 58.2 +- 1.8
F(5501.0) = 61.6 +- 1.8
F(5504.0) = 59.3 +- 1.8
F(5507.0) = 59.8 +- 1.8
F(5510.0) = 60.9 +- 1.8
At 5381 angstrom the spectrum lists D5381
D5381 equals 61.8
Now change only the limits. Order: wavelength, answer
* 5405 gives 54.7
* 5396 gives 57.4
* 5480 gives 62.6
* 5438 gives 63.3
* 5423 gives 58.8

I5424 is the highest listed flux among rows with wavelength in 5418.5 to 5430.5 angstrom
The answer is 62.1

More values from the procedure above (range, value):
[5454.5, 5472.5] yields 65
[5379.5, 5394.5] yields 62.4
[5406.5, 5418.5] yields 60.2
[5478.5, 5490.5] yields 62.6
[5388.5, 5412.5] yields 60.9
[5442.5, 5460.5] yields 62.8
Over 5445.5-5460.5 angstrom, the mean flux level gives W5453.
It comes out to 59.1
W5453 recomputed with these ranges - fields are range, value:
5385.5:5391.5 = 60.3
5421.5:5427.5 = 59.2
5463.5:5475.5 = 61.8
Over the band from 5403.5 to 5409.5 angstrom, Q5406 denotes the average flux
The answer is 54.6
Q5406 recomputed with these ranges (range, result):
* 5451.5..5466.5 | 60.7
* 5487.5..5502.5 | 60.2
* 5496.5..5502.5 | 59.9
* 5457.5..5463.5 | 60.8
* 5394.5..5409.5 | 56.4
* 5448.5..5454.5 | 59.9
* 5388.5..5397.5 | 59.5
